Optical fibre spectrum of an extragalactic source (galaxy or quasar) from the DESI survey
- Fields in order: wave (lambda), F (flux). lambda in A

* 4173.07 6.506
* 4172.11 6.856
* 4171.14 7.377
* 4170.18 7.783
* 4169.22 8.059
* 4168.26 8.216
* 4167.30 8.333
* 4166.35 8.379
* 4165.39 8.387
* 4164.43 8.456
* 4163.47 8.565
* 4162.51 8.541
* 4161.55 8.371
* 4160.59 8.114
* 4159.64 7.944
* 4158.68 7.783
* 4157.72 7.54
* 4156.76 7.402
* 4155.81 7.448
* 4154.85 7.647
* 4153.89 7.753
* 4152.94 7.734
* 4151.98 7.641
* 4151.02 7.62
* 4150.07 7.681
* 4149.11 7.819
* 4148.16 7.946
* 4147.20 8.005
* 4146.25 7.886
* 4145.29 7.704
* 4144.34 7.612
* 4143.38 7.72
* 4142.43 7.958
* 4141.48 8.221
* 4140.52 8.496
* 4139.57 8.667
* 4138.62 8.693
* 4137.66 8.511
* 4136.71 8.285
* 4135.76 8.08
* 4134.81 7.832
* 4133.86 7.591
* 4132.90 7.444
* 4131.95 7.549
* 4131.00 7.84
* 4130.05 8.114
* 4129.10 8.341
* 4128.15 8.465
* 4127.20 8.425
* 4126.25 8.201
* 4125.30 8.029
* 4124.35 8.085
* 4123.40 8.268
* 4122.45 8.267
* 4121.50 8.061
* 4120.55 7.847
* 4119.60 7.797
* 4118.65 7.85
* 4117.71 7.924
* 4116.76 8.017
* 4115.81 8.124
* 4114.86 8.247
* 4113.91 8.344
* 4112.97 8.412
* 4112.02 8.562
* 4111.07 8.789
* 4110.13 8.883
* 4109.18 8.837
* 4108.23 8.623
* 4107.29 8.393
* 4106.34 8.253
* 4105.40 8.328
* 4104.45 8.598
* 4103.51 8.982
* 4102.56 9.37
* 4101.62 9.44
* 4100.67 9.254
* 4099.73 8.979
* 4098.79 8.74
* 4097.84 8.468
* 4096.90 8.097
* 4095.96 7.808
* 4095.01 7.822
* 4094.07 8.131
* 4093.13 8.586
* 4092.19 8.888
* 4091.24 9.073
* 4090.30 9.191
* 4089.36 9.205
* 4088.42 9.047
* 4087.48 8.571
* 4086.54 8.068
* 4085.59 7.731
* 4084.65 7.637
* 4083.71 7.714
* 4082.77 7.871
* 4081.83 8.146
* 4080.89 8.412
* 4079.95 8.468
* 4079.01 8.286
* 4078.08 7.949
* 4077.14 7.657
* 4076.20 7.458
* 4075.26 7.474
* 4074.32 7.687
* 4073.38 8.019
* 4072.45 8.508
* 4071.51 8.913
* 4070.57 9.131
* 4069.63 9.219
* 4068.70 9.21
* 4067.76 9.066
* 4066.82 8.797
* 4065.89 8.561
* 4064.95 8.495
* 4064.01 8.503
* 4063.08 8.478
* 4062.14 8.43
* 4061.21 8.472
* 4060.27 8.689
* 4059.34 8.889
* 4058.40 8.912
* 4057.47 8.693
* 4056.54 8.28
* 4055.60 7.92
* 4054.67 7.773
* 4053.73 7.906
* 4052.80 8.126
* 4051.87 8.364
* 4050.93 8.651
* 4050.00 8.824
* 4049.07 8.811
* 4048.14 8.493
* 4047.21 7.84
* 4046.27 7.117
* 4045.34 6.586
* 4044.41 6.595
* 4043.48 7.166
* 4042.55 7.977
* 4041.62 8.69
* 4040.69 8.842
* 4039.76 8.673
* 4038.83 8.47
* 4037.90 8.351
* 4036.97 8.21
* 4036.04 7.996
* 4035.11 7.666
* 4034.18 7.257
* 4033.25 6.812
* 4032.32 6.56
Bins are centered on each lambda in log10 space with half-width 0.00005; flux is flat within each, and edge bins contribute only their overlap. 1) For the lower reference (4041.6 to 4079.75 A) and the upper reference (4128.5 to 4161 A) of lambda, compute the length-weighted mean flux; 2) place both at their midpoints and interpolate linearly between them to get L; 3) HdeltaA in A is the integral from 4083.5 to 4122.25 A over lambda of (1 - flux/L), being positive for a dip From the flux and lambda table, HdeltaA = -1.8 A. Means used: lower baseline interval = 8.26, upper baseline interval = 7.9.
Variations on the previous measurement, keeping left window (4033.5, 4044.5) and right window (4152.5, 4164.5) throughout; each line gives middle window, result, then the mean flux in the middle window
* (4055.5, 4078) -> -1.35 A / 8.47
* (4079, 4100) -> -1.07 A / 8.38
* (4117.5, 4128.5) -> -0.20 A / 8.1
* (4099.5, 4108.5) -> -0.96 A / 8.83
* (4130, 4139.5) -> -0.08 A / 8.02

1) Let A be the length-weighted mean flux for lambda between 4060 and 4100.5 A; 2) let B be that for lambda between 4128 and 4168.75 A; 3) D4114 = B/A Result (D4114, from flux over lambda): 0.95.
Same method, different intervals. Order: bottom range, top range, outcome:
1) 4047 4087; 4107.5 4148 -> 0.98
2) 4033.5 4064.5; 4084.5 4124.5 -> 1.04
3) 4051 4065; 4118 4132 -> 0.96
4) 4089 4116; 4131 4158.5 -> 0.91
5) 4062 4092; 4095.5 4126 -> 1.00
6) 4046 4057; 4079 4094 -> 1.03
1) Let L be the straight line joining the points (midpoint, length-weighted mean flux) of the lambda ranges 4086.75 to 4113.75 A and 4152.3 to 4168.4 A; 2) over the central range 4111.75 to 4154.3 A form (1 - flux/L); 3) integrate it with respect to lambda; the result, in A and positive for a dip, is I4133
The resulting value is 1.5 A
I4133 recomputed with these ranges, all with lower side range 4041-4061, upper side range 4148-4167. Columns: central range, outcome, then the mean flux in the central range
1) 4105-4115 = -0.6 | 8.53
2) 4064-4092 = -1.1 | 8.4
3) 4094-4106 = -0.9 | 8.63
